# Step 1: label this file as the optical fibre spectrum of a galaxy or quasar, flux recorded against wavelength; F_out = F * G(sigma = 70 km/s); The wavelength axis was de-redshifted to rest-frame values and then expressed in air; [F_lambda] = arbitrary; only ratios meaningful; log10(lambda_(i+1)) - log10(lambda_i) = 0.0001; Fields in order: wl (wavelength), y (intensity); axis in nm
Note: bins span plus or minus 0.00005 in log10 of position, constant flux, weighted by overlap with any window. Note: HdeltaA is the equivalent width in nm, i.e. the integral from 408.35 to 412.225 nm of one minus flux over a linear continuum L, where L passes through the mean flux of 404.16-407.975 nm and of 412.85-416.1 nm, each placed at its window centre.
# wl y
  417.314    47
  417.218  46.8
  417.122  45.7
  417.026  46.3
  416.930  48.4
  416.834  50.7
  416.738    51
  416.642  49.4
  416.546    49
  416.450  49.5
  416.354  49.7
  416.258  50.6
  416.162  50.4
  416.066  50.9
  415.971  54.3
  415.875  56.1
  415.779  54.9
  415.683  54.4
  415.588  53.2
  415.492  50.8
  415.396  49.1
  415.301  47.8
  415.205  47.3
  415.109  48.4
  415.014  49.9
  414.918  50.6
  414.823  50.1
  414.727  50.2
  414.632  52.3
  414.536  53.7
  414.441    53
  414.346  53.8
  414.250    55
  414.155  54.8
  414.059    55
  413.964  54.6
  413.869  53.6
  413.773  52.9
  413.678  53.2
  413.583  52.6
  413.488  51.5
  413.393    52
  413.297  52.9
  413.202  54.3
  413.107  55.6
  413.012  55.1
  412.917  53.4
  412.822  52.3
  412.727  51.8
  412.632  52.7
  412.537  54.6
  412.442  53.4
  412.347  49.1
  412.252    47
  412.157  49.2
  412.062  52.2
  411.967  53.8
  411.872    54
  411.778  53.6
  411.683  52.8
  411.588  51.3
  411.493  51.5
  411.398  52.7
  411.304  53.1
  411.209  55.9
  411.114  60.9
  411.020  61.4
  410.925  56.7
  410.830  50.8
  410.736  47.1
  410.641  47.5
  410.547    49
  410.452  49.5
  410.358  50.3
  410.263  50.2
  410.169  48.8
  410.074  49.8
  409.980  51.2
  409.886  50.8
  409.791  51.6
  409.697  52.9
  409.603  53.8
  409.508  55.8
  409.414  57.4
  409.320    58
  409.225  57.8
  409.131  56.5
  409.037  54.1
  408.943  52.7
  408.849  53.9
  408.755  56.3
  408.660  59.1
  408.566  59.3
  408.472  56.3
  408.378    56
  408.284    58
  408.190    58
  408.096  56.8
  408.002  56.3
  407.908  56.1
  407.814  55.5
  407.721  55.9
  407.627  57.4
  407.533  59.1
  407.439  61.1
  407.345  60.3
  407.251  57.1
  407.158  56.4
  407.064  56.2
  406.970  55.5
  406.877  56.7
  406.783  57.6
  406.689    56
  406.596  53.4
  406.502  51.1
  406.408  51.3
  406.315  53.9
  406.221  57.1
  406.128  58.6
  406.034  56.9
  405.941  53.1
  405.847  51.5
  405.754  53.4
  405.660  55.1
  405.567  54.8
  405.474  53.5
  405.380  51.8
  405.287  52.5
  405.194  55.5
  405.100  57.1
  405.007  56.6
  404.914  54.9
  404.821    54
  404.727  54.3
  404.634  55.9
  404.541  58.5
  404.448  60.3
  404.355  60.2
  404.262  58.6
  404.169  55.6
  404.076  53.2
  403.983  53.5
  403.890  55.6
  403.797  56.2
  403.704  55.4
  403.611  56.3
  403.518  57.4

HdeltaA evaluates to 0.05 nm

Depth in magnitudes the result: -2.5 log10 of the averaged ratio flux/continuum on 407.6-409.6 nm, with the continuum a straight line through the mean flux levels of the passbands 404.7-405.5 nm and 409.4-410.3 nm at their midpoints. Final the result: -0.07 mag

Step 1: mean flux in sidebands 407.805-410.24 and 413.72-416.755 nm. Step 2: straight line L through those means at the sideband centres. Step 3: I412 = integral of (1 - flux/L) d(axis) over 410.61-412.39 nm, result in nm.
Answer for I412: 0.03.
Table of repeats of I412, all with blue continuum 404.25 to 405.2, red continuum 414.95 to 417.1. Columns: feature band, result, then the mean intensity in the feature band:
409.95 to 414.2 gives 0.01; 52.6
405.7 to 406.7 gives 0.03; 54.1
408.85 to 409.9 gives -0.01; 54.8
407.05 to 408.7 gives -0.07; 57.5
